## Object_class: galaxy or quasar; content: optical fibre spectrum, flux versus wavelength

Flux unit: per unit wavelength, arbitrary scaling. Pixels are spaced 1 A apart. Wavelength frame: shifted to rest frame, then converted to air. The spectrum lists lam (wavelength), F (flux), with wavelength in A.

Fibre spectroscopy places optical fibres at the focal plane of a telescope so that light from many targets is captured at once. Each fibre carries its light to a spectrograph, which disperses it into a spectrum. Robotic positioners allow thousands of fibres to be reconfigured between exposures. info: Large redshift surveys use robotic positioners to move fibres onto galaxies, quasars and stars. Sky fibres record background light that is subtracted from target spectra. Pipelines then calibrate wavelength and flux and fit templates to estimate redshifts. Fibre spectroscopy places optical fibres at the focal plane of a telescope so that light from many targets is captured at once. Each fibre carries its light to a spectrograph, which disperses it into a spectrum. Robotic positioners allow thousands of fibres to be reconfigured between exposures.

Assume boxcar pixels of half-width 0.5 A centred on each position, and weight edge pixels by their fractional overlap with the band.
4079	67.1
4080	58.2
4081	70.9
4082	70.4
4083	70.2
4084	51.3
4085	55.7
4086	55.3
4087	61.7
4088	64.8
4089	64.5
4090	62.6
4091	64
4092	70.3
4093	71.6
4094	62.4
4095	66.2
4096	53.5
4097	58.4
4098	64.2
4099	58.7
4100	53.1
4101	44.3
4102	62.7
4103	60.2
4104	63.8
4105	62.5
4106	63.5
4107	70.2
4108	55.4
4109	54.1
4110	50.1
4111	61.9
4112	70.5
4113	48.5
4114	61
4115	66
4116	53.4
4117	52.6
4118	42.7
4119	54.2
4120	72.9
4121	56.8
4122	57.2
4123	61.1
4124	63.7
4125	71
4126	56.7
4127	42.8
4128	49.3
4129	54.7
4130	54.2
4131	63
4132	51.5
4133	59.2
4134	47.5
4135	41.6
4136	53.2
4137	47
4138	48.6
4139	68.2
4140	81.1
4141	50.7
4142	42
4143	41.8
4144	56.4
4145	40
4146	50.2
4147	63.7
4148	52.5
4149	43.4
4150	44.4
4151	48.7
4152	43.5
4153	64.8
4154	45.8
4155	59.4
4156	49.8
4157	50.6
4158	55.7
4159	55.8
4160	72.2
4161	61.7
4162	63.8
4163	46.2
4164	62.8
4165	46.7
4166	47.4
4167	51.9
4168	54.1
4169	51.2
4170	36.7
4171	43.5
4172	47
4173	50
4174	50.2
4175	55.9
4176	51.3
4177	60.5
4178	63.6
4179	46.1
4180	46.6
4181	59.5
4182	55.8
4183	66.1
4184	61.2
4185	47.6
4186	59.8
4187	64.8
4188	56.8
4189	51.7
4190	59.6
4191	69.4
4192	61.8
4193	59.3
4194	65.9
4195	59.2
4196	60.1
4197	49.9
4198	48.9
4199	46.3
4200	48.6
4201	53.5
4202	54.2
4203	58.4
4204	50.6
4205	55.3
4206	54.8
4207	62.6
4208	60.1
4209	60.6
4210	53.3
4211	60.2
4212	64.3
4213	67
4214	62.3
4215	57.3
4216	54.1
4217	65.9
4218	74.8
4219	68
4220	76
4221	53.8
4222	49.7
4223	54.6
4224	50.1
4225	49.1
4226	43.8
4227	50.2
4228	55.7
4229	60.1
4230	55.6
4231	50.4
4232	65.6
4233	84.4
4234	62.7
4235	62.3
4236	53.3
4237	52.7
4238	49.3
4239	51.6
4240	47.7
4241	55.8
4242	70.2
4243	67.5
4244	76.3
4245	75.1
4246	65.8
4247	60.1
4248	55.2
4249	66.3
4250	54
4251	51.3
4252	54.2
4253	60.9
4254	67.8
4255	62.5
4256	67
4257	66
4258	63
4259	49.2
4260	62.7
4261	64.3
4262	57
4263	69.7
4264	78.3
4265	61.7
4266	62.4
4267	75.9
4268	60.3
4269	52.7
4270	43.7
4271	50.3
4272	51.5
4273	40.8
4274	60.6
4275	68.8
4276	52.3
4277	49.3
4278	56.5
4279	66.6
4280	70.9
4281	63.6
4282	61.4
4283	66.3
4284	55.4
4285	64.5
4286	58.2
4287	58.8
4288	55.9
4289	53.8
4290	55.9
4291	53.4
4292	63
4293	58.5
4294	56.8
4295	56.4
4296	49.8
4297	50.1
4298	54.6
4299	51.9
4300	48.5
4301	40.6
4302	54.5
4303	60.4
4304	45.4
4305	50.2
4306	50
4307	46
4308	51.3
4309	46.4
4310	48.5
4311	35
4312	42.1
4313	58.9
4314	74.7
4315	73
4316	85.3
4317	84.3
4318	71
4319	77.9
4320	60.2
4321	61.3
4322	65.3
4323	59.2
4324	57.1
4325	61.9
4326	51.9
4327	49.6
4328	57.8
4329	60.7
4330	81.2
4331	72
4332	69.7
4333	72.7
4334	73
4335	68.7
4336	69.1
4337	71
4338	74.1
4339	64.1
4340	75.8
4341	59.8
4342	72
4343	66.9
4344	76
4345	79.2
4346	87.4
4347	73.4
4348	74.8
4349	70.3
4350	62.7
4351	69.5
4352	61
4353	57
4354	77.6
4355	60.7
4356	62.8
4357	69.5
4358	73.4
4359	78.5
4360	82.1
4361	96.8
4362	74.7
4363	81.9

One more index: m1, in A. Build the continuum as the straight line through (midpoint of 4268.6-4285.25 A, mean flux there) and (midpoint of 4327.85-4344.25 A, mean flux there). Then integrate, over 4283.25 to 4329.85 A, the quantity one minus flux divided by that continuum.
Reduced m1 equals 4.58 A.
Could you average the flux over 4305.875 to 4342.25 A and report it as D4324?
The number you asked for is 63.7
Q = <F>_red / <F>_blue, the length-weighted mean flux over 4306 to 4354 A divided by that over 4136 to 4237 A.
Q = 1.17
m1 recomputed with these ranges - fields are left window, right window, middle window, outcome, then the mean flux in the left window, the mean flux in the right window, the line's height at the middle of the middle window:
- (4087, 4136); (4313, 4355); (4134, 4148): 1.8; 58.6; 68.8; 60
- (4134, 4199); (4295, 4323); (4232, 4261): -3.0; 54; 57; 55.7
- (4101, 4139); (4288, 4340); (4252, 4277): -0.4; 56.9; 59.9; 59.1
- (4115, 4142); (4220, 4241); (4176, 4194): -0.8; 55.9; 55.6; 55.8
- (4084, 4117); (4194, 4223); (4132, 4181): 5.6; 60.2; 58.3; 59.2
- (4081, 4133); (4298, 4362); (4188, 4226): 2.4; 59.5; 64.8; 61.9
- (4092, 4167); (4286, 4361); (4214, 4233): 0.4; 56.1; 63.1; 59.5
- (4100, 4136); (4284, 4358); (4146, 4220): 3.5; 57.1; 62.3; 58.7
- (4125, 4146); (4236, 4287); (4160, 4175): 0.8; 52.9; 60.2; 54.7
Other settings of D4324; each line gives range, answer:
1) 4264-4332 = 58.4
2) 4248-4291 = 59.7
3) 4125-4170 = 53.1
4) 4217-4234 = 59.2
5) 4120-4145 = 55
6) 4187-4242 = 57.8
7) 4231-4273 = 60.8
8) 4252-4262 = 61.9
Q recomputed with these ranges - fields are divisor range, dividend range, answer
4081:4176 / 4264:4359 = 1.10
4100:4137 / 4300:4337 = 1.07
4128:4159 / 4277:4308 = 1.06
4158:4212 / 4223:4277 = 1.07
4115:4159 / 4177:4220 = 1.09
